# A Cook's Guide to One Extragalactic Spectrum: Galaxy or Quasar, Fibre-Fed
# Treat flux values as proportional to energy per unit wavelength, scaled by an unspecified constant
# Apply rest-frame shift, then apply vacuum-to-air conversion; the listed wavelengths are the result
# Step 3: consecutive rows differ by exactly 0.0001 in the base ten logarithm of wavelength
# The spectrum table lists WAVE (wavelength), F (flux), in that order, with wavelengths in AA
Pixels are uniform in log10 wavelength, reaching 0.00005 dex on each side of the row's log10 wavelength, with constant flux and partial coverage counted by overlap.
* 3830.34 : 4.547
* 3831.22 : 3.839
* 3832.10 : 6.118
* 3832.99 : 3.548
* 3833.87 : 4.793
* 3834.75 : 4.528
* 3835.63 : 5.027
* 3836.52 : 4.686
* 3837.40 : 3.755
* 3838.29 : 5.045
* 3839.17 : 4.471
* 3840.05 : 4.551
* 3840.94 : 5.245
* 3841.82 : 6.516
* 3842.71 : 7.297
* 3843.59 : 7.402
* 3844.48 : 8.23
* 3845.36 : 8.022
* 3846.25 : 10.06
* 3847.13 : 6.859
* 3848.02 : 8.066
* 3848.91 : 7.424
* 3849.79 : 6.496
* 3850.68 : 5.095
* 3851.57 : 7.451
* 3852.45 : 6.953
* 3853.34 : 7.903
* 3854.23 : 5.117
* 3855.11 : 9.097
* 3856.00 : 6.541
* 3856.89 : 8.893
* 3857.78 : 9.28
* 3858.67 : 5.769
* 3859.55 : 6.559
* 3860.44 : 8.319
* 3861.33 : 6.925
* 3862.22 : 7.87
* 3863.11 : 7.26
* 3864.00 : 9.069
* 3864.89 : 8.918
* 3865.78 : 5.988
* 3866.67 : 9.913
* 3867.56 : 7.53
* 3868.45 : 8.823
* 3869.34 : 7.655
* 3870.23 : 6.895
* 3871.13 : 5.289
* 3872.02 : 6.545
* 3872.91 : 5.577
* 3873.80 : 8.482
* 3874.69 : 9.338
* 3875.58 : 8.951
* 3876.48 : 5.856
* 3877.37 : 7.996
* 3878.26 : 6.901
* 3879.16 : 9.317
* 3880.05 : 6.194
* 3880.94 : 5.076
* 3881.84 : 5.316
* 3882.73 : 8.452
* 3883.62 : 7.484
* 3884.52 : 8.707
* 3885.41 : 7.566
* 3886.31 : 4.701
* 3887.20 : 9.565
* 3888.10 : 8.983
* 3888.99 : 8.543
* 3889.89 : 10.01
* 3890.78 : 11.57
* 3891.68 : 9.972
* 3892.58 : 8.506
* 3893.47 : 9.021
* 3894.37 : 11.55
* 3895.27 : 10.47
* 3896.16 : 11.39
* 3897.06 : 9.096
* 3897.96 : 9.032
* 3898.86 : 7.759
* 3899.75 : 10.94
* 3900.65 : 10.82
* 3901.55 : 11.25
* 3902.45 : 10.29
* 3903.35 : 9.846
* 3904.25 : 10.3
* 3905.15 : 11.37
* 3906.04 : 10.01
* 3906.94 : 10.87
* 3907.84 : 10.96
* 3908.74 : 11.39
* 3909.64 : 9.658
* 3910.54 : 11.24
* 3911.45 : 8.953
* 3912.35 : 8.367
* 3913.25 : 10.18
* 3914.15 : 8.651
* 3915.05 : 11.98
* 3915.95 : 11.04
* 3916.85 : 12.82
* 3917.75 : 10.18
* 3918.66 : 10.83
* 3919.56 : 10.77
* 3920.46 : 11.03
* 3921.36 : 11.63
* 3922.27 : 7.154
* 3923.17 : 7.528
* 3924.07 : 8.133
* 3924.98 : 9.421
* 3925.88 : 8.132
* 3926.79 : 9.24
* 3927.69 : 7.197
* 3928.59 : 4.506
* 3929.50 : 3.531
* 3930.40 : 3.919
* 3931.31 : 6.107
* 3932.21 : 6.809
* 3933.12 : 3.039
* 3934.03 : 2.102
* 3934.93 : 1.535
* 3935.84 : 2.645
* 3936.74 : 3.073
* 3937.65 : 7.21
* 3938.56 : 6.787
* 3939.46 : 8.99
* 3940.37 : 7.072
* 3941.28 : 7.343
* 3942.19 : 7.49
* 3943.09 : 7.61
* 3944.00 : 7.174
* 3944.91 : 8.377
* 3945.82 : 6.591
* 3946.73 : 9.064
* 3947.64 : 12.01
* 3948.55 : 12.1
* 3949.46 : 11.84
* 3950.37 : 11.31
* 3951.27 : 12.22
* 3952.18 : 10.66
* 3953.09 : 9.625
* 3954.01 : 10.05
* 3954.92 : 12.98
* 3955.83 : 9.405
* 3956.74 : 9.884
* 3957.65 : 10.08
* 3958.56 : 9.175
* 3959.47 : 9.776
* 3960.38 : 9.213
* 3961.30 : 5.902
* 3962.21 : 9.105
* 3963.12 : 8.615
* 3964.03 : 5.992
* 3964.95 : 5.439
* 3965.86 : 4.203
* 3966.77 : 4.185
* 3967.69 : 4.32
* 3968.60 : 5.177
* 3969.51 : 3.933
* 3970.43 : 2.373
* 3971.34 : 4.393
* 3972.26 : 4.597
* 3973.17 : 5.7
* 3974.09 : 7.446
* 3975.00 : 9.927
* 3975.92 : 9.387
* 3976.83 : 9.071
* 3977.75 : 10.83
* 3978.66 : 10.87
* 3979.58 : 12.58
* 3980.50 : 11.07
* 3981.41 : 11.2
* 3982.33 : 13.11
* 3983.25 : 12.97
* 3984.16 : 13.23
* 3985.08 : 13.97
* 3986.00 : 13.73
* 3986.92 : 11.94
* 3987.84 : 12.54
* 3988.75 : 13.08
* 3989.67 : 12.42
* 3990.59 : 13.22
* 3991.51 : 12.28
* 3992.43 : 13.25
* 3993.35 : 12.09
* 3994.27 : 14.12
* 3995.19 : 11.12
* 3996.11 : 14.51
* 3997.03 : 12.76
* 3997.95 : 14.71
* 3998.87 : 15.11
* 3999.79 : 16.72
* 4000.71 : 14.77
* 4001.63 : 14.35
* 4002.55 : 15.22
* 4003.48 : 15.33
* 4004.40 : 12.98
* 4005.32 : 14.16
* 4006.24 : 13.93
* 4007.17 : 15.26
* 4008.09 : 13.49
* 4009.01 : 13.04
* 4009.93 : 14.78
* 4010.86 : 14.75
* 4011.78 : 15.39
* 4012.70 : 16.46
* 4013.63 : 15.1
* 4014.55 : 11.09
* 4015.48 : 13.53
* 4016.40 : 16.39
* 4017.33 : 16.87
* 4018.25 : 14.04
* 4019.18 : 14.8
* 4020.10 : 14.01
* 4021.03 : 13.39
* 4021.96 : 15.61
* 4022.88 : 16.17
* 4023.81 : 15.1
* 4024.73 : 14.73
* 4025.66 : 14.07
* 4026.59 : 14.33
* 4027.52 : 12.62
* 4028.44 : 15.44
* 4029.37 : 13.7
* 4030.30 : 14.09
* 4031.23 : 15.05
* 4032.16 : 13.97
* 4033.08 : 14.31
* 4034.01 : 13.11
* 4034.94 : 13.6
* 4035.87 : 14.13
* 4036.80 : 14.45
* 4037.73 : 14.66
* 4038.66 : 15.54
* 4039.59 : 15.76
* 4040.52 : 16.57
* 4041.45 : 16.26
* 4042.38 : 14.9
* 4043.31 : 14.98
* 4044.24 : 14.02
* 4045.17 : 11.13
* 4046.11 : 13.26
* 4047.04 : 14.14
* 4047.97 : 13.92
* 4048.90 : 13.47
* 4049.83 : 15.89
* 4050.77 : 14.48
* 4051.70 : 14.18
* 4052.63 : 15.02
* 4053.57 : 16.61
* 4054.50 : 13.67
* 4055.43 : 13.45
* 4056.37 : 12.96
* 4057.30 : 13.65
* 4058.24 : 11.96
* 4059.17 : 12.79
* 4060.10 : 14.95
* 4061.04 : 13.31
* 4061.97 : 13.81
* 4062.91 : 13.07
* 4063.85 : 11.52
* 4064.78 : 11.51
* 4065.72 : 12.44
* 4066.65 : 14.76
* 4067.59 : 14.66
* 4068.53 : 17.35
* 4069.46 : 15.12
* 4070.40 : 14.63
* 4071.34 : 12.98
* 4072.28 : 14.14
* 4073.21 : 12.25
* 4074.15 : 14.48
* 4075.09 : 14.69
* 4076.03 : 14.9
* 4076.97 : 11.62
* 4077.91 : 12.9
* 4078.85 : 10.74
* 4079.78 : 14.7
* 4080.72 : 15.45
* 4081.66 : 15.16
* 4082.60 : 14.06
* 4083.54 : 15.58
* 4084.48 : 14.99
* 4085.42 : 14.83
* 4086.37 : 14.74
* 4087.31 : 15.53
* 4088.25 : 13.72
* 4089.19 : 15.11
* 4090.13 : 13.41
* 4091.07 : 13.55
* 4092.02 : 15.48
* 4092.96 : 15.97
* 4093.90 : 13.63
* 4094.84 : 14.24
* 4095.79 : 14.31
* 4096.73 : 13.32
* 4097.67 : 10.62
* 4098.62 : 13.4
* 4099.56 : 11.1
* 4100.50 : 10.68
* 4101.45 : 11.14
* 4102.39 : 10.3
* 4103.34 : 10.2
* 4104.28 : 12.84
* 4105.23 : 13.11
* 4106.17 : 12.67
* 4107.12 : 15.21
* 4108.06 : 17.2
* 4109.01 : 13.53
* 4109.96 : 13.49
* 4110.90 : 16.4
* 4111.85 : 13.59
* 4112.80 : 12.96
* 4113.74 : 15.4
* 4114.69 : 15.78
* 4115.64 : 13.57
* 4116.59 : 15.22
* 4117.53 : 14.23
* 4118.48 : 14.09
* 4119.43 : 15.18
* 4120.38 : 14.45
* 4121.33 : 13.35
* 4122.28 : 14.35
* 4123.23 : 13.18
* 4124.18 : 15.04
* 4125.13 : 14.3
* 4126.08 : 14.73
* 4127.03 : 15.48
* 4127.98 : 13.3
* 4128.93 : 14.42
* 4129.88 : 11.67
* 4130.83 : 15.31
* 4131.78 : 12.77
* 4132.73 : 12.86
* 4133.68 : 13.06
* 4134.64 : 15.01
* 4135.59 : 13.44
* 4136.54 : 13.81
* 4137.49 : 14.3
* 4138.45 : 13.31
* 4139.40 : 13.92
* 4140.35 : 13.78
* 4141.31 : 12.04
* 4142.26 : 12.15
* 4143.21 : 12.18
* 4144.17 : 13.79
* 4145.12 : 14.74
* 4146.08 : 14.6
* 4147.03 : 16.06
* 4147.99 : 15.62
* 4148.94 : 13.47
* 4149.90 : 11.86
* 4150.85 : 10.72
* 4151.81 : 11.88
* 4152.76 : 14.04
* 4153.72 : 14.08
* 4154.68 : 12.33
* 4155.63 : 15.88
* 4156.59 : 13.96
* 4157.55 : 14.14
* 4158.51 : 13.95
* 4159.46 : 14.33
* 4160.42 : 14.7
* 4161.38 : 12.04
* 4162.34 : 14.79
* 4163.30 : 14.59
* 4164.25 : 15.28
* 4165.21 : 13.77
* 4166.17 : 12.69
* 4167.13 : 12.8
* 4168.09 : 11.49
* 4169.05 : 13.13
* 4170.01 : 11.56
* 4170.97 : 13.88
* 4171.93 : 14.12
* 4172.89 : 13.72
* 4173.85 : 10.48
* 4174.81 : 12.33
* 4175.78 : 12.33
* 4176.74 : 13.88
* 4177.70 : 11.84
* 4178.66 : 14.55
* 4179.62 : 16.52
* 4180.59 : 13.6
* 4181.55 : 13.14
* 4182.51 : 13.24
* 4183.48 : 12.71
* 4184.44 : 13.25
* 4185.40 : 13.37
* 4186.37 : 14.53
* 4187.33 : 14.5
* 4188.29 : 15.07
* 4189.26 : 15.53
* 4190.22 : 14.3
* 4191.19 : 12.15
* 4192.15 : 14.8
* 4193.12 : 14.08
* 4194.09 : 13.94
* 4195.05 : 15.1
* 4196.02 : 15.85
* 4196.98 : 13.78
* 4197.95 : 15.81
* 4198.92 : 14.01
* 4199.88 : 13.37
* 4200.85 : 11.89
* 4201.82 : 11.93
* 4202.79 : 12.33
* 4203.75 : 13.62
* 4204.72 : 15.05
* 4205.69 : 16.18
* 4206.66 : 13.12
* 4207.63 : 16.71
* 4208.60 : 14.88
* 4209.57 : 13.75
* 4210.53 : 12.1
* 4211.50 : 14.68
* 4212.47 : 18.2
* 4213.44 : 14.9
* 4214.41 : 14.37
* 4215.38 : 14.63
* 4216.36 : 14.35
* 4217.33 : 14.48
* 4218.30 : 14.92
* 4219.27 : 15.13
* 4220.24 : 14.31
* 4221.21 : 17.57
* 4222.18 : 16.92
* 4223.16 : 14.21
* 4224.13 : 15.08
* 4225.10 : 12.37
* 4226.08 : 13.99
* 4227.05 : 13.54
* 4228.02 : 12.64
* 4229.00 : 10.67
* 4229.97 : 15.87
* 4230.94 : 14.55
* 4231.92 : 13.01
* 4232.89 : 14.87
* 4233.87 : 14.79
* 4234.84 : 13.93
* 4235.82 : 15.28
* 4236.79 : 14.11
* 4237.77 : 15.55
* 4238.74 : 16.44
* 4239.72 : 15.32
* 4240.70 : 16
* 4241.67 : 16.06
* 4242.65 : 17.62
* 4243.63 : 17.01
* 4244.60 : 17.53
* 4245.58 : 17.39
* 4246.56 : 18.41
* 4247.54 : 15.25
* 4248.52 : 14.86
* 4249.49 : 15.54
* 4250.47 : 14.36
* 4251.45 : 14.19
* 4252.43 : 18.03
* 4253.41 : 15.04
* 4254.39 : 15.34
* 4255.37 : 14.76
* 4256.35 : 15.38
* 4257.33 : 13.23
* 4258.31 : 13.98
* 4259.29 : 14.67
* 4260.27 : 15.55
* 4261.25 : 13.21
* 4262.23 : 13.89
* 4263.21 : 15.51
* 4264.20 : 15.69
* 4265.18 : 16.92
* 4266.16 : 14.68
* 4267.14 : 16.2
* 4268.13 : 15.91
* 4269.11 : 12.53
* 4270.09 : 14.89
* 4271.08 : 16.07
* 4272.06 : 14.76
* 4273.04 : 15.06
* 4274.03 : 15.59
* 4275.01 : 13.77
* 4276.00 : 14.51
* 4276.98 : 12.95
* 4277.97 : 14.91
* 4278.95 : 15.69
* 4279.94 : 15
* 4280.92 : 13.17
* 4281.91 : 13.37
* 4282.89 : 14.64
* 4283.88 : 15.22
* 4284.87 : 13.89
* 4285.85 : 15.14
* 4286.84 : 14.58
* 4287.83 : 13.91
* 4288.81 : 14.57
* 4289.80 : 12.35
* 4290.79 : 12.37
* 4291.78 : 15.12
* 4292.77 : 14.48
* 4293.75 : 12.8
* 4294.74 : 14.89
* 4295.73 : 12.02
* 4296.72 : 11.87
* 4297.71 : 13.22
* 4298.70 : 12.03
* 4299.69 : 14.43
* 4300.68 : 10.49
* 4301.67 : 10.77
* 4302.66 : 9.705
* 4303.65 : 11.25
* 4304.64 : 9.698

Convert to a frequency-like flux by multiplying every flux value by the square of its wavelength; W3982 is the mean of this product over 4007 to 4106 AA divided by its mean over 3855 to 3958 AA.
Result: 1.77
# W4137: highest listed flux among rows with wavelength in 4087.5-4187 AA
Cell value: 17.2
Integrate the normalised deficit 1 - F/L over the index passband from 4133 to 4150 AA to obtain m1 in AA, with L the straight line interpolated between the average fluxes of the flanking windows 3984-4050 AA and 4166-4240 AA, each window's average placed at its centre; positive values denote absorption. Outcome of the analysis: 0.4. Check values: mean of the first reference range 14.2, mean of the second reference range 14.1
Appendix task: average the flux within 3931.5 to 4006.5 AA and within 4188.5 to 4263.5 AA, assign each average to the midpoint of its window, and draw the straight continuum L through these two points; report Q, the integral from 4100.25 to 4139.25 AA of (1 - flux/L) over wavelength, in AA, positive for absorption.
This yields -3.4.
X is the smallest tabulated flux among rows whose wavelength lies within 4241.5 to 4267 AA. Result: 13.21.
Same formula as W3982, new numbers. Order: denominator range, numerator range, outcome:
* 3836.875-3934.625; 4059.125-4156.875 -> 1.89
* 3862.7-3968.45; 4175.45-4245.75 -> 1.99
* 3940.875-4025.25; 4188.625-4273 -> 1.47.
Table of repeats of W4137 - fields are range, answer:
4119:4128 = 15.48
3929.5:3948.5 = 12.01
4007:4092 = 17.35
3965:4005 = 16.72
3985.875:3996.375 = 14.51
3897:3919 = 12.82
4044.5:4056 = 16.61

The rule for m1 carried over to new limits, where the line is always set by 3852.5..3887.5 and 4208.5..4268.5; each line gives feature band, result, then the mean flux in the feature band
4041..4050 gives -2.5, 14.1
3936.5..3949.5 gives 1.2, 8.15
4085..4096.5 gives -2.4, 14.5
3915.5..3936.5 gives 3.1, 7.31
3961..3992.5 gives 1.8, 9.18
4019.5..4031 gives -4.1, 14.5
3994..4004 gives -4.2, 14.4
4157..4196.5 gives 0.2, 13.7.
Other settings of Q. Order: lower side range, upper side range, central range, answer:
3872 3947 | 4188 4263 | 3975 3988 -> -2.6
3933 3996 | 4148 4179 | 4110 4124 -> -2.4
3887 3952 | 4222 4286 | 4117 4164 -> -3.5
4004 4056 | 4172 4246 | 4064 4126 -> 2.4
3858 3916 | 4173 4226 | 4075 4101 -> -3.5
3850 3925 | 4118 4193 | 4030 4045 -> -4.1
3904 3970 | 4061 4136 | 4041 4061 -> -3.0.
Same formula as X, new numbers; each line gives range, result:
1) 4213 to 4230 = 10.67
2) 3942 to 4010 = 2.373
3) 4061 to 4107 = 10.2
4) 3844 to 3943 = 1.535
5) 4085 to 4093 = 13.41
